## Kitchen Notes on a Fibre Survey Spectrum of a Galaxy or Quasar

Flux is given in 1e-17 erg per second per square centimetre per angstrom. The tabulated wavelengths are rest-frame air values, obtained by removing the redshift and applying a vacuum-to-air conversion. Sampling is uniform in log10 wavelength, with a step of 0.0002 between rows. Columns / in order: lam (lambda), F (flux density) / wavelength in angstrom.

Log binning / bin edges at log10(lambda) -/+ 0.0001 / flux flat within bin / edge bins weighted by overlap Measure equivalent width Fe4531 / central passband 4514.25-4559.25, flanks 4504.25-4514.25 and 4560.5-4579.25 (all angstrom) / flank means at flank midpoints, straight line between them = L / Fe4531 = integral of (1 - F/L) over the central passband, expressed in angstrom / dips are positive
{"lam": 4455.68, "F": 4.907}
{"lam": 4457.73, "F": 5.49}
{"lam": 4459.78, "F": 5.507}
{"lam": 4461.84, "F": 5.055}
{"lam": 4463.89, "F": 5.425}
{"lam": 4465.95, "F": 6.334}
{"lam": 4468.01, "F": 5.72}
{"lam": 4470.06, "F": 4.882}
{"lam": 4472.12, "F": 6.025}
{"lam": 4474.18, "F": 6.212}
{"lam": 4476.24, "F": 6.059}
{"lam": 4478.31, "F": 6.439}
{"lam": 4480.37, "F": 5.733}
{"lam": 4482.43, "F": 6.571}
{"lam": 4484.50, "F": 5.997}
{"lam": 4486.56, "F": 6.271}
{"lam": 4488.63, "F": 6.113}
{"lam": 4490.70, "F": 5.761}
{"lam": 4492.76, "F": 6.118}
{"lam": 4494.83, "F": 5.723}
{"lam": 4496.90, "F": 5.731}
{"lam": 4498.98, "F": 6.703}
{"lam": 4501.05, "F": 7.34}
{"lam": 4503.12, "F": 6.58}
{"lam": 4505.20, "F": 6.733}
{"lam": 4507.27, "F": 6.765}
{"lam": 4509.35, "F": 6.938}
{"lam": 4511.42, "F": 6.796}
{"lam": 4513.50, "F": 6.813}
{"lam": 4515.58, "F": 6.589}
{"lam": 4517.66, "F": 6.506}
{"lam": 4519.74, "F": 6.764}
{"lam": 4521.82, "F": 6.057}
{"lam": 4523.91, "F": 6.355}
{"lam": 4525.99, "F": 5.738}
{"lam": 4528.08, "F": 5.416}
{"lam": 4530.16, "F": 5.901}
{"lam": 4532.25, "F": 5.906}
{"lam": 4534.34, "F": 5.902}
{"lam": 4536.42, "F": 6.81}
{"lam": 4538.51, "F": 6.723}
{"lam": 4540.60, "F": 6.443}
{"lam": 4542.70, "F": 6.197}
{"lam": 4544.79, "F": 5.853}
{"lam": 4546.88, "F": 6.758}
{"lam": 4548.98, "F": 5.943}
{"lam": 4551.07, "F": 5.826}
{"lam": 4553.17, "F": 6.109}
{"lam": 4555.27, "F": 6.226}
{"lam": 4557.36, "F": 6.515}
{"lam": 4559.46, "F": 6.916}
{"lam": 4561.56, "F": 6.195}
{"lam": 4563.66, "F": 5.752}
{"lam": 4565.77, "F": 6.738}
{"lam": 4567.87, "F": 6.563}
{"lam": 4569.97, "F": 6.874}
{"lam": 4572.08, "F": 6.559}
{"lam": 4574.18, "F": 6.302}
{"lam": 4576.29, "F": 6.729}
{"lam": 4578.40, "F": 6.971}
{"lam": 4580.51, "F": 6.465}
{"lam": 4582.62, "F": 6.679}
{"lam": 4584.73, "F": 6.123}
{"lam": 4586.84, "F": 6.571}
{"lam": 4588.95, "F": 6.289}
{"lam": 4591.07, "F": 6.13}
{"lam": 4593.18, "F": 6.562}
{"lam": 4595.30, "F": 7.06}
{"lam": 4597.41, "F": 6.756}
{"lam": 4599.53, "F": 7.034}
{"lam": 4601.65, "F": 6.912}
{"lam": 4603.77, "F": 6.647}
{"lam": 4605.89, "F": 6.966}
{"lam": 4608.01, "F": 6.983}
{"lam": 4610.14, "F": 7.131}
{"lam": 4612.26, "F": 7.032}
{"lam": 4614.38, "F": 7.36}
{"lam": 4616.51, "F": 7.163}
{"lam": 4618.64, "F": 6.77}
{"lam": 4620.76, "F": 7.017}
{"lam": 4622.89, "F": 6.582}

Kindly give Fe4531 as 3.0 angstrom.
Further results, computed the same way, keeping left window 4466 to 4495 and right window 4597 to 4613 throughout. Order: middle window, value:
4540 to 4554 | 0.74 angstrom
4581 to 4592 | 0.69 angstrom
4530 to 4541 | 0.19 angstrom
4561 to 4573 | 0.35 angstrom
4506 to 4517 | -0.96 angstrom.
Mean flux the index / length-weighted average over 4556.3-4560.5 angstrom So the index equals 6.72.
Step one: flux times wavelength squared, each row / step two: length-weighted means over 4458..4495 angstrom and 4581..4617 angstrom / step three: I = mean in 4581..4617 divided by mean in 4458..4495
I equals 1.22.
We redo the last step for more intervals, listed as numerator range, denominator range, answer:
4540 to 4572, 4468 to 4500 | 1.09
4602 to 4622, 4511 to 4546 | 1.16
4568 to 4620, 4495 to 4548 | 1.09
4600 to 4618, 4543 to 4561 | 1.15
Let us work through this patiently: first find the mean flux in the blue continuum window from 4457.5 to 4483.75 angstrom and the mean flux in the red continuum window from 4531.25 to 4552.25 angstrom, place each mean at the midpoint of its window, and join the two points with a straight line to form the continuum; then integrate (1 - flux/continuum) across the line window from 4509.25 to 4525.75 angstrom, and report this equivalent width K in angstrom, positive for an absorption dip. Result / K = -1.2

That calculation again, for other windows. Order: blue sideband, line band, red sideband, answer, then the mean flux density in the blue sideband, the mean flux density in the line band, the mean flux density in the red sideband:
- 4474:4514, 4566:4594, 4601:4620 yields 1.2 angstrom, 6.37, 6.53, 7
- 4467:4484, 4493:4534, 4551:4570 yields -1.5 angstrom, 5.96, 6.37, 6.37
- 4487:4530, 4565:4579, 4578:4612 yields -0.1 angstrom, 6.37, 6.67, 6.71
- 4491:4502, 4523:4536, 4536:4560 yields 0.8 angstrom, 6.28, 5.91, 6.34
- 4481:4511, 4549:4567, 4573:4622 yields 1.0 angstrom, 6.38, 6.27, 6.77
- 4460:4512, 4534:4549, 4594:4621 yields 0.4 angstrom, 6.15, 6.38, 6.98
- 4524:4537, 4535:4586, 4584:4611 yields -1.1 angstrom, 5.95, 6.43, 6.71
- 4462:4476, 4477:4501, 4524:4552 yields -1.2 angstrom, 5.74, 6.15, 6.12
